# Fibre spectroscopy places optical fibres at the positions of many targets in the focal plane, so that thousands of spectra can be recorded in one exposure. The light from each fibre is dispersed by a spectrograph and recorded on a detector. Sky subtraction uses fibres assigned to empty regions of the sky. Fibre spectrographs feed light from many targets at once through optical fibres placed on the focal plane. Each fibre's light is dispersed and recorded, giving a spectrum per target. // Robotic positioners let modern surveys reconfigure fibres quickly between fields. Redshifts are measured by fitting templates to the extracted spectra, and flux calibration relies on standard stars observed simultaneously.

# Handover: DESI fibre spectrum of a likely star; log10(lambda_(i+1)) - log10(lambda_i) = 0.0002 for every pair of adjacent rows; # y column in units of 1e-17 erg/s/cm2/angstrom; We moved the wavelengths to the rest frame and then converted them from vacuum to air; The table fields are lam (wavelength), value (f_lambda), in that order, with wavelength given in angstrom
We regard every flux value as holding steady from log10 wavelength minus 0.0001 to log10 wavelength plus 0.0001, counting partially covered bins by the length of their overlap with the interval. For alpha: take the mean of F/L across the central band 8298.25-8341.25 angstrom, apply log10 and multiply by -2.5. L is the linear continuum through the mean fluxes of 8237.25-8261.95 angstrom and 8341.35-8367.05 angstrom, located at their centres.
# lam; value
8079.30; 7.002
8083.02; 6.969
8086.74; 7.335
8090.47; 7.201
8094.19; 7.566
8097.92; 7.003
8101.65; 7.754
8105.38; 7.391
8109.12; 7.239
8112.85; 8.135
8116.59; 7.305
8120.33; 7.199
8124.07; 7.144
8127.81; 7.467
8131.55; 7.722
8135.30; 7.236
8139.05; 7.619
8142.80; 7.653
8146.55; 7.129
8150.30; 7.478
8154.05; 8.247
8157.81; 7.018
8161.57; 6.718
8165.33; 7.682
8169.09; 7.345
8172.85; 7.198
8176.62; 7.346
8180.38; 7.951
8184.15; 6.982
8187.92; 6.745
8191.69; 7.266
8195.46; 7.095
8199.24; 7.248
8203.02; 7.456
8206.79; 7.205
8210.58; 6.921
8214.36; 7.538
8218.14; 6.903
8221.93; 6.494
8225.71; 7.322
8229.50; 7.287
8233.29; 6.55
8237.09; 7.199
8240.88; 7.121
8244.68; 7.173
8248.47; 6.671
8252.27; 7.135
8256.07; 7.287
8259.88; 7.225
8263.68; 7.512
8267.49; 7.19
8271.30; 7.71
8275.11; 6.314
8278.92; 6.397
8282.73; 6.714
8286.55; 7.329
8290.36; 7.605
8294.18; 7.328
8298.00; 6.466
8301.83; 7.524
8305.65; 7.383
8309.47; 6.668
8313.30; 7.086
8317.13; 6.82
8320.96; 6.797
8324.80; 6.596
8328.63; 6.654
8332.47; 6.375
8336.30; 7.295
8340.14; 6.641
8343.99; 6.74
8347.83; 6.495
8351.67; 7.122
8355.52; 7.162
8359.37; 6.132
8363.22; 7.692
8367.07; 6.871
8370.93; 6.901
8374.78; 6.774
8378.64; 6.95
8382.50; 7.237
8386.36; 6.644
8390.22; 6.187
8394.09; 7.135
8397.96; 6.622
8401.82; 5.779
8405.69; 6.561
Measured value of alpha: 0.012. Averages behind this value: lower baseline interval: 7.11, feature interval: 6.88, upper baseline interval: 6.88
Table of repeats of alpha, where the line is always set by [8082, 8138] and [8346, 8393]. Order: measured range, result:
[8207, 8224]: 0.03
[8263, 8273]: -0.06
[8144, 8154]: -0.03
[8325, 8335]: 0.06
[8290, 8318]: -0.02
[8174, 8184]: -0.04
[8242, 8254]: 0.02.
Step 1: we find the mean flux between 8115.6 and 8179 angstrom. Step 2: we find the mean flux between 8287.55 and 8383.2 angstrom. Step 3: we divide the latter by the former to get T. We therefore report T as 0.94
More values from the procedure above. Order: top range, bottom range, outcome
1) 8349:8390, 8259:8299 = 0.98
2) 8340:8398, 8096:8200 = 0.93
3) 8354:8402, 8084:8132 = 0.92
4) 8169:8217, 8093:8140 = 0.97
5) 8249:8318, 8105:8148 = 0.95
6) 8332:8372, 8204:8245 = 0.97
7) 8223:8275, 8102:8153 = 0.96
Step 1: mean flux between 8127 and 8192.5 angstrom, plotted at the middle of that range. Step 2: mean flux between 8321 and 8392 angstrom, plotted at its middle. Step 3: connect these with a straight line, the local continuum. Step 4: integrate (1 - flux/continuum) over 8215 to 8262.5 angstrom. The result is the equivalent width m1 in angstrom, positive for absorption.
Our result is 0.6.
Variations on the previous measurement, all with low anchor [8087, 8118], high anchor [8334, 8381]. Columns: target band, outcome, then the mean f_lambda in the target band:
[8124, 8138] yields -0.1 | 7.44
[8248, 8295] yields -0.2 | 7.12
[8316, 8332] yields 0.7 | 6.68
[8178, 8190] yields 0.1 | 7.23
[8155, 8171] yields 0.1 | 7.25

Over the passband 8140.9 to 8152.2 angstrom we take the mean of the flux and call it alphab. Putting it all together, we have 7.43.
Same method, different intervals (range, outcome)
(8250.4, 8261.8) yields 7.22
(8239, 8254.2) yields 7.03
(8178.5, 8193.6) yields 7.24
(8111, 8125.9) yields 7.44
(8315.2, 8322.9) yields 6.8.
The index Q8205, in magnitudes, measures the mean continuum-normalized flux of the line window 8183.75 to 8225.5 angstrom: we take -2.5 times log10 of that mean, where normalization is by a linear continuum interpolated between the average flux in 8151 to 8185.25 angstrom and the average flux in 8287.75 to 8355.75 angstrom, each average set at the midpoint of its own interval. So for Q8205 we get 0.03 mag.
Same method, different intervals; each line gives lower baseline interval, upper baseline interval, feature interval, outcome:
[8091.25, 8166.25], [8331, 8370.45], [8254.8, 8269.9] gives -0.03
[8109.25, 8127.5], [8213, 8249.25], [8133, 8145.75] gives -0.02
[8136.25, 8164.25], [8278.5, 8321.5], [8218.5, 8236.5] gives 0.04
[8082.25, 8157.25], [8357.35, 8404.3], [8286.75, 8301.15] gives -0.03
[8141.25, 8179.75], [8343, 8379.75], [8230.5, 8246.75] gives 0.03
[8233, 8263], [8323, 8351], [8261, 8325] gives -0.02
